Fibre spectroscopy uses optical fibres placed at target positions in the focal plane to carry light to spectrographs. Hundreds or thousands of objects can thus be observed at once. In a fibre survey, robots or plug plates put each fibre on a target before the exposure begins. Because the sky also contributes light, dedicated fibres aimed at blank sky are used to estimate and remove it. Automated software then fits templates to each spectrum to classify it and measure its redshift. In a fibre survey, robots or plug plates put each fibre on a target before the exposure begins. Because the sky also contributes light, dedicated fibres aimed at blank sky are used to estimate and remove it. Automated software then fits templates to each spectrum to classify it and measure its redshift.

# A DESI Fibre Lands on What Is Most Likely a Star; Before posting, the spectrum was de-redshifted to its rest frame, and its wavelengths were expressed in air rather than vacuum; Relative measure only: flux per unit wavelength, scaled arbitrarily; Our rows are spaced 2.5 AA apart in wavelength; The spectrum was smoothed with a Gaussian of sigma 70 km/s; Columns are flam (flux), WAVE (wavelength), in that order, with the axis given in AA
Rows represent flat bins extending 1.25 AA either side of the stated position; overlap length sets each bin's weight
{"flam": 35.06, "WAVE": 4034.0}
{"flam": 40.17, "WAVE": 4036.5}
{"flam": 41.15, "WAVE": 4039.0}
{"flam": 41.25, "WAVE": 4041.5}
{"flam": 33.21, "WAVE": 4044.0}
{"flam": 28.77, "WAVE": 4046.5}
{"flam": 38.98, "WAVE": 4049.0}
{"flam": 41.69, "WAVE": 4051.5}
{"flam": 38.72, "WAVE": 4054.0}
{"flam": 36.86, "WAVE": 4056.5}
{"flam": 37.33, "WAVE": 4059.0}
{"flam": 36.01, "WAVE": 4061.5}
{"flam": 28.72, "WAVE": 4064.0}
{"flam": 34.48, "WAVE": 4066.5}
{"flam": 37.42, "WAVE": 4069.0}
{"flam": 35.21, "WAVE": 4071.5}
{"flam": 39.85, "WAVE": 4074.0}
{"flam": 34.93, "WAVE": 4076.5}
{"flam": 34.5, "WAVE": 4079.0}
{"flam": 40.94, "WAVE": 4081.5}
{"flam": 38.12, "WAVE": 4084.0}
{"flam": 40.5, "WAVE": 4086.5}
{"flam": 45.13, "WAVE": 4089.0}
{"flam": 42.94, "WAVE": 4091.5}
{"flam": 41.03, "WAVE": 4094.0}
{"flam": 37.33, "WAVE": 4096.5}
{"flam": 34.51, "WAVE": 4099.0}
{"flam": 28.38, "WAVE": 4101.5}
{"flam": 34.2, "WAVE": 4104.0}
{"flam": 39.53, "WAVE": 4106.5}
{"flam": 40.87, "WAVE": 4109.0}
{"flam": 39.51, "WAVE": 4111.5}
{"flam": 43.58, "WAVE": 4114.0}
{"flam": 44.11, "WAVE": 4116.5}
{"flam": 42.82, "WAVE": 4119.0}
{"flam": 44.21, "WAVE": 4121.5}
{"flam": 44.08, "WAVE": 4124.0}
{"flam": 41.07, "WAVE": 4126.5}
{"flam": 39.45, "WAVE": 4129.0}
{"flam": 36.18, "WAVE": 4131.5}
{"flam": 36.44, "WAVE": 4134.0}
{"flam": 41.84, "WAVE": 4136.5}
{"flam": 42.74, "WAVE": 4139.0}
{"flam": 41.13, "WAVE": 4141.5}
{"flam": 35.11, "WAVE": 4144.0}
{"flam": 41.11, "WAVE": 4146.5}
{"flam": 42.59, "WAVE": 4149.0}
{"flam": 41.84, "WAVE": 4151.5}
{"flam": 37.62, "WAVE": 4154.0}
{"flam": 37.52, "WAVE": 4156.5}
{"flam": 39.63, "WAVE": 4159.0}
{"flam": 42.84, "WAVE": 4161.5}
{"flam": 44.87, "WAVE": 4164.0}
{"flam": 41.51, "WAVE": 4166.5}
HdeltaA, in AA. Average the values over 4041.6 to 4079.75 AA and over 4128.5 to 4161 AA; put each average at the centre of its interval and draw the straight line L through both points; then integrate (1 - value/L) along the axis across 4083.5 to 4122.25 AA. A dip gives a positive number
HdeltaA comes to -2.1 AA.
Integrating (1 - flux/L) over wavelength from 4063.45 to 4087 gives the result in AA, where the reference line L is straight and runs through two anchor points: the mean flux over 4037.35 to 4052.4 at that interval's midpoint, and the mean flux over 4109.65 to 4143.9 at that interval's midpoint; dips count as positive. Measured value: 1.4 AA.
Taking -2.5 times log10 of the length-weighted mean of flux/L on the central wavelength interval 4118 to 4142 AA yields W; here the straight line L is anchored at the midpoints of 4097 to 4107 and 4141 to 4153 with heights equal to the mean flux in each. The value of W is -0.09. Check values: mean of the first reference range 34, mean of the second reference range 40.3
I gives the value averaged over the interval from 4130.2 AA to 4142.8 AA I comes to 39.6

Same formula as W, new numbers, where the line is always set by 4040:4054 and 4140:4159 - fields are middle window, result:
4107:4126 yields -0.10 mag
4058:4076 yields 0.06 mag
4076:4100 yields -0.03 mag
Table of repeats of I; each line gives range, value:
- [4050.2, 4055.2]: 40.2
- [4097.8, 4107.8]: 34.2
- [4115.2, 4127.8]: 43.2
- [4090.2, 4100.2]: 39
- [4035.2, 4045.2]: 39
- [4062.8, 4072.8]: 34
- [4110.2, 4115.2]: 41.5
